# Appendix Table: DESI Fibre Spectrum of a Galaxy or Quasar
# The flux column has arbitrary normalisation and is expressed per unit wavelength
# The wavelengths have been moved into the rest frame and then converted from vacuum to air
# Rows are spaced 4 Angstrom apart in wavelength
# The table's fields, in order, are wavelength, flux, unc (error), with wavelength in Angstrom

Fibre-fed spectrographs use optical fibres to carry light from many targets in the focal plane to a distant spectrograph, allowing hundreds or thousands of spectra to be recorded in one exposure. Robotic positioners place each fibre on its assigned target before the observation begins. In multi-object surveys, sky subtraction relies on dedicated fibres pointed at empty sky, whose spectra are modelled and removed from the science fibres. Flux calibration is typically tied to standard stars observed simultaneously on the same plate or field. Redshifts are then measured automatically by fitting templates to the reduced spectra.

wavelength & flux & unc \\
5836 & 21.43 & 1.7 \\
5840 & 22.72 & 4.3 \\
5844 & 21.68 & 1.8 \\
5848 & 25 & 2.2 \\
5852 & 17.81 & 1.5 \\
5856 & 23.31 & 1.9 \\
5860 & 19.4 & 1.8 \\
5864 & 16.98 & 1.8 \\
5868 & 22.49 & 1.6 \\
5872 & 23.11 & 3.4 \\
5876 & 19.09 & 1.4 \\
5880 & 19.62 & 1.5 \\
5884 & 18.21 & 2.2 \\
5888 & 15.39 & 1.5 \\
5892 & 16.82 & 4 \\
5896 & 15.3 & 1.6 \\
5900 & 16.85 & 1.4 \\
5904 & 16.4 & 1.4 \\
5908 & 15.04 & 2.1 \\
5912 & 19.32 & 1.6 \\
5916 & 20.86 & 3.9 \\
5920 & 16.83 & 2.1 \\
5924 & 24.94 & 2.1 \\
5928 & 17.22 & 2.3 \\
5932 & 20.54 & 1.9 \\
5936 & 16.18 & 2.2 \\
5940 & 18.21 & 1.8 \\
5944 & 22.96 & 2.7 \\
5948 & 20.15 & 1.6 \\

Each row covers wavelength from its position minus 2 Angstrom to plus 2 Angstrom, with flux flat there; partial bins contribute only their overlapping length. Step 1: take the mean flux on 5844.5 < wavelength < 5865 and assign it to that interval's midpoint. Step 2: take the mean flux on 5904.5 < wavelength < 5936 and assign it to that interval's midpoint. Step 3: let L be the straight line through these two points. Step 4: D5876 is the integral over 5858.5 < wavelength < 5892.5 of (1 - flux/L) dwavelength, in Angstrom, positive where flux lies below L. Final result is 1.8 Angstrom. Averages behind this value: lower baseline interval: 20.8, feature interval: 19.1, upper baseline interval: 18.9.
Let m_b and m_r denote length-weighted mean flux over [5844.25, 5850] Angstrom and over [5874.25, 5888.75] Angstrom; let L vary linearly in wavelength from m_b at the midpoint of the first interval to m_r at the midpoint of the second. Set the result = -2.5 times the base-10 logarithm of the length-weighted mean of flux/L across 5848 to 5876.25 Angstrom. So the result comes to 0.04 mag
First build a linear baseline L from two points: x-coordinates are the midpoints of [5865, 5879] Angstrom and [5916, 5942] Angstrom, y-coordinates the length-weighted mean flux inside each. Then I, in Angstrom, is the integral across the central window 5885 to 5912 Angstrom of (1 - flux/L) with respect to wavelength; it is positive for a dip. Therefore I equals 5.19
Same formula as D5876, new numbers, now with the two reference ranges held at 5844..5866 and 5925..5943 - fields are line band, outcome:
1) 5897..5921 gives 2.24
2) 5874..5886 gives 0.62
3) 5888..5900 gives 2.19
